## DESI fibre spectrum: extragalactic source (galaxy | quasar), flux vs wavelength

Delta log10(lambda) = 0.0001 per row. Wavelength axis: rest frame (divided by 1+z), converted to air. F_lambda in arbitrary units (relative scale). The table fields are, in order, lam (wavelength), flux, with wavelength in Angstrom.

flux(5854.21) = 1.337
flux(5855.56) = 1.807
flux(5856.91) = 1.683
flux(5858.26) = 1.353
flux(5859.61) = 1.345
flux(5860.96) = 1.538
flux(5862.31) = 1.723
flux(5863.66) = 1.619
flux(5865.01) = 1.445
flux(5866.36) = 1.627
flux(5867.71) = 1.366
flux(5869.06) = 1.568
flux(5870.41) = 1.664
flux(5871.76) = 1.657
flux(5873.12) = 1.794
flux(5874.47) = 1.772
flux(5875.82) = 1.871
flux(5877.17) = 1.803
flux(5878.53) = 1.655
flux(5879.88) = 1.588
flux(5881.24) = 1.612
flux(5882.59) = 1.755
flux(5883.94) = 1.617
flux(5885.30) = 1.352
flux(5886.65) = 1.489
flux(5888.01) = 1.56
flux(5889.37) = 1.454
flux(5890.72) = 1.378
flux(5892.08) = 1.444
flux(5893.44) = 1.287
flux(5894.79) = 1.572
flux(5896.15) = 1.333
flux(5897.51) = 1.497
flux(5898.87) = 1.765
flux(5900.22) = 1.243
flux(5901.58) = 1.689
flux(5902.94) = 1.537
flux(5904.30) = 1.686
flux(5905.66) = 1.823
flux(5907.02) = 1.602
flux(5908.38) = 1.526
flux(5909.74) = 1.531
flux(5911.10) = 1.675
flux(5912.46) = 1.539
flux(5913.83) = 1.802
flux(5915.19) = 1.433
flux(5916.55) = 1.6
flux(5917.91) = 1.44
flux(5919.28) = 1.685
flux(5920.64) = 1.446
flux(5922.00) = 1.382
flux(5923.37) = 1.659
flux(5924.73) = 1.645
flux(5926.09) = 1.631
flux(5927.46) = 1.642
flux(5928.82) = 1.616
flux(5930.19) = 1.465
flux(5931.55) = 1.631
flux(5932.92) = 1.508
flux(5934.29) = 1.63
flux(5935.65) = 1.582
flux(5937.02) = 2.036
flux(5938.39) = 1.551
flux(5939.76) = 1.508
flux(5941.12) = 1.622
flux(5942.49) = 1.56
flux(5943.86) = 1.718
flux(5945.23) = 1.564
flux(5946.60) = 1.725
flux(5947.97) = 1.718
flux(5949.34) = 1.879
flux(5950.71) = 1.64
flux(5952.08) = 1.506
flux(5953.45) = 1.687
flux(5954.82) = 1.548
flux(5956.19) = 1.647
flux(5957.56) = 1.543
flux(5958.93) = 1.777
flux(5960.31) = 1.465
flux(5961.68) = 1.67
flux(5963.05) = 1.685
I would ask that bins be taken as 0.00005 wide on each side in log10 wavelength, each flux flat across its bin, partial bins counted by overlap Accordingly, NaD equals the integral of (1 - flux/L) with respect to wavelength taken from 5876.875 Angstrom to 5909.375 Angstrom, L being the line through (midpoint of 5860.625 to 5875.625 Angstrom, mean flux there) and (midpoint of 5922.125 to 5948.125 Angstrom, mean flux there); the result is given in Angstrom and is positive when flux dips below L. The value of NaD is 1.5 Angstrom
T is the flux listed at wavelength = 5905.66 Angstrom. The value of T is 1.823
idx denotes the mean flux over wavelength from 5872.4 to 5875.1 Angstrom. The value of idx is 1.78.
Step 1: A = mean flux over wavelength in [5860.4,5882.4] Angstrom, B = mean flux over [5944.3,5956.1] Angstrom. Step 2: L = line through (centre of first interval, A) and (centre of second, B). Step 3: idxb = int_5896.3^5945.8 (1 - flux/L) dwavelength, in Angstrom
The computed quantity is 1.8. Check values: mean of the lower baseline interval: 1.65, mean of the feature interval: 1.59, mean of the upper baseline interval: 1.66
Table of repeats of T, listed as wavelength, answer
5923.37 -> 1.659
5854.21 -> 1.337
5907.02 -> 1.602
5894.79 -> 1.572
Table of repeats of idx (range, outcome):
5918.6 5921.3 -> 1.57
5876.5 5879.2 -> 1.72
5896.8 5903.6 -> 1.55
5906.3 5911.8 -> 1.59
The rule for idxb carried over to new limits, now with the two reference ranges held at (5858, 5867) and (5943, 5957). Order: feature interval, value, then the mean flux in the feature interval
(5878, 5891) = 0.10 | 1.55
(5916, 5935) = 0.63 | 1.57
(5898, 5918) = 0.01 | 1.6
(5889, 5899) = 0.80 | 1.45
